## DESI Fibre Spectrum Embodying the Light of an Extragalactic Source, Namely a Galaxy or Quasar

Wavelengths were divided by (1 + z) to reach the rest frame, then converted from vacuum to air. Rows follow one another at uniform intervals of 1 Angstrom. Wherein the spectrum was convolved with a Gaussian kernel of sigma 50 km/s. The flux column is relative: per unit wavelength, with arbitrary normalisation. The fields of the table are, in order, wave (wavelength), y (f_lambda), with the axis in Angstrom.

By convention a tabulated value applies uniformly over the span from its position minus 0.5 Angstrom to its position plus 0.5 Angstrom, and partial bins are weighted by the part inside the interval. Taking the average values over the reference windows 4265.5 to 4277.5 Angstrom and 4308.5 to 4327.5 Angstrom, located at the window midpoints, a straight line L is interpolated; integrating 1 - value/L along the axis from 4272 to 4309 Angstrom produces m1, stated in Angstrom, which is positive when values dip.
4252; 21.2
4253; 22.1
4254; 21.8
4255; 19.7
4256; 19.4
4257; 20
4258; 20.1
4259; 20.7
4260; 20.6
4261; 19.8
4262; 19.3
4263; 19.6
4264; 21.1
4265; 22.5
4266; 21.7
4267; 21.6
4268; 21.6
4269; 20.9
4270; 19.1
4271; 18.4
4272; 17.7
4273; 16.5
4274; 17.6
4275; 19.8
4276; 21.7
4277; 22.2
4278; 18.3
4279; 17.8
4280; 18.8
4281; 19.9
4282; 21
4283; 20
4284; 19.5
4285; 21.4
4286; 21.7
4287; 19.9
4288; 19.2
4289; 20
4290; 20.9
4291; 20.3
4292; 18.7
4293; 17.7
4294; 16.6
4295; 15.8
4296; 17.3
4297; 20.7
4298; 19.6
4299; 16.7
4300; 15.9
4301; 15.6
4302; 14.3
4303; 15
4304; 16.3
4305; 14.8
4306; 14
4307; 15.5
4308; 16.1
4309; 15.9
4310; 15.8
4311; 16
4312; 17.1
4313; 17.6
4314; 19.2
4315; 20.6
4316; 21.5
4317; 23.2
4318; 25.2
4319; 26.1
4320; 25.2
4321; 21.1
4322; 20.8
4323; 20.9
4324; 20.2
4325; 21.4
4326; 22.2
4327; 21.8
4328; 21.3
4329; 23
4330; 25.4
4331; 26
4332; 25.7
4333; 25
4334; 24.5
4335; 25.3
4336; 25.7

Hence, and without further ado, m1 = 3.6 Angstrom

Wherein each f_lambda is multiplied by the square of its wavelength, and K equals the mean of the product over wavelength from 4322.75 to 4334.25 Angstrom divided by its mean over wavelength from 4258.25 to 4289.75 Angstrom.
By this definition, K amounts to 1.2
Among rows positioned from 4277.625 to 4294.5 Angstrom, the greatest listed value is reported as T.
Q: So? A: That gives 21.7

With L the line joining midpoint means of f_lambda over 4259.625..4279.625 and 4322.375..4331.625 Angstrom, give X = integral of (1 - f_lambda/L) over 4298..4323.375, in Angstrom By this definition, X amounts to 3.9 Angstrom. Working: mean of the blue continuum 19.9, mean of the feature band 18.4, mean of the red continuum 22.5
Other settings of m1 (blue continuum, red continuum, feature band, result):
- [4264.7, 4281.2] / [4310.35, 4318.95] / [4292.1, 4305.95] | 2.4 Angstrom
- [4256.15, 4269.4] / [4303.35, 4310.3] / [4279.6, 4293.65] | -1.6 Angstrom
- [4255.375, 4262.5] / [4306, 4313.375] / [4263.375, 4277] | -0.7 Angstrom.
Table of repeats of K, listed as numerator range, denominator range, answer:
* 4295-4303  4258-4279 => 0.86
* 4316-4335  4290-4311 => 1.41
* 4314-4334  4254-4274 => 1.18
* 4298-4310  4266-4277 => 0.81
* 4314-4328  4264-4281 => 1.15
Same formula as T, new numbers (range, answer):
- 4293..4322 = 26.1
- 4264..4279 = 22.5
